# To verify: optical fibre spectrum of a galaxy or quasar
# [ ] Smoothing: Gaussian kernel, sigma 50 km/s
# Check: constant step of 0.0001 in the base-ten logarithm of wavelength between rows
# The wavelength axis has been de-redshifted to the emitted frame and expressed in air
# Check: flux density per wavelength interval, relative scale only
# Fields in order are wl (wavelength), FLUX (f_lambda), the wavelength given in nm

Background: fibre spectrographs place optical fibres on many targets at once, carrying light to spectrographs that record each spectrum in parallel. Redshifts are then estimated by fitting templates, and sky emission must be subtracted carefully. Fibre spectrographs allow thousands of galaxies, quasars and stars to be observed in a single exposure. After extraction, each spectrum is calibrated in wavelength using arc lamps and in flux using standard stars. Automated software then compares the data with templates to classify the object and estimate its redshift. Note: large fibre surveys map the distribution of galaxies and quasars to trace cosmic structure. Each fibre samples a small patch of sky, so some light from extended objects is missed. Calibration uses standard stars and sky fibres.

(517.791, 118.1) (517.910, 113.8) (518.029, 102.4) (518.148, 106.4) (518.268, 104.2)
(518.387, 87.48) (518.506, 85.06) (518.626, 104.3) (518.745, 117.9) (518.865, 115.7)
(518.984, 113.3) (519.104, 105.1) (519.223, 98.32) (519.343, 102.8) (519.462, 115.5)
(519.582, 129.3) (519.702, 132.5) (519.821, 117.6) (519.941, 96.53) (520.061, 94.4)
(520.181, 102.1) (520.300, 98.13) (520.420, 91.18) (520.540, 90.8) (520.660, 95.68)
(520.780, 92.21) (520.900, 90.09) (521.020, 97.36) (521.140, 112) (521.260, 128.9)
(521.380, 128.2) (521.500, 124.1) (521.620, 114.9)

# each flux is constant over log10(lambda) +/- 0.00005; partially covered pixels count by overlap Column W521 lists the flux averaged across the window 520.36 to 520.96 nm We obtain 91.9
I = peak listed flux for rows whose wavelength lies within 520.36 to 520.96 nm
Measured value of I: 95.68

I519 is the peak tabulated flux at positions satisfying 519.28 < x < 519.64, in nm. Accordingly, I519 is 129.3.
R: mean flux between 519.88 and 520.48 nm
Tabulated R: 96.5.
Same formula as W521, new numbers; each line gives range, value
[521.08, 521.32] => 120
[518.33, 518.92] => 102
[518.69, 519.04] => 116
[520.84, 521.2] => 99.8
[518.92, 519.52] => 107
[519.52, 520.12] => 114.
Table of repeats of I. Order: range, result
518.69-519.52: 117.9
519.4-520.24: 132.5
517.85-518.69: 113.8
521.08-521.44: 128.9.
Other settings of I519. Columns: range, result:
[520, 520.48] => 102.1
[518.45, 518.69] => 104.3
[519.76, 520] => 117.6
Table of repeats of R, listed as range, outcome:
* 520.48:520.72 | 93.1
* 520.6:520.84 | 93.9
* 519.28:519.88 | 119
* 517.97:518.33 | 104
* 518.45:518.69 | 95.2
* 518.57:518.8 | 111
